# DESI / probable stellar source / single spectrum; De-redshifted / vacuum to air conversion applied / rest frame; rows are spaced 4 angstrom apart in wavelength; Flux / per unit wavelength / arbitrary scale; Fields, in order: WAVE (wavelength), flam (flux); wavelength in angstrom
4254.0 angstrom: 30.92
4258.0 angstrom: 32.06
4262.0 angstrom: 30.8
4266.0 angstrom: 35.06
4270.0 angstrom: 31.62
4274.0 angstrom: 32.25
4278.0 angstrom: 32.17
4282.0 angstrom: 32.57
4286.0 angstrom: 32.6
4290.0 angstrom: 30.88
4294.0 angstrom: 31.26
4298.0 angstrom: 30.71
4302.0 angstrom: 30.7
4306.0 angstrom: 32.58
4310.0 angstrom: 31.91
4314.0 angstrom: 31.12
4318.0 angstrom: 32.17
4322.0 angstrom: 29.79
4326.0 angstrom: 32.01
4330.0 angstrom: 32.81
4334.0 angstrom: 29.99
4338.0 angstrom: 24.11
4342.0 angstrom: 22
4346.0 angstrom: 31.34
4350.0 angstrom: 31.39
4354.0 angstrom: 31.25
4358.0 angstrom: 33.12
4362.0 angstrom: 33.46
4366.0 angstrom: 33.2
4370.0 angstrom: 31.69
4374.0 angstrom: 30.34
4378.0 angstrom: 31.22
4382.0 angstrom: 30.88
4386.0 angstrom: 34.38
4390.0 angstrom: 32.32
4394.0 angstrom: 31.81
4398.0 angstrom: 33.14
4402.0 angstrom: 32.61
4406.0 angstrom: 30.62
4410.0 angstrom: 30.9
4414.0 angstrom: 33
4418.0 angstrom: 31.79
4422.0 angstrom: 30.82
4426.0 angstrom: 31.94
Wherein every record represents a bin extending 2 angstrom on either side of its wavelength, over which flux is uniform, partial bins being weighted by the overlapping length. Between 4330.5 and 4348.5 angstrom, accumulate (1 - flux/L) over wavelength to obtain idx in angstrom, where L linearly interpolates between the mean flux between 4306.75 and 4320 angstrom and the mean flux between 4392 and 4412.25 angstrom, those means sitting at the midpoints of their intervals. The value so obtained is 2.5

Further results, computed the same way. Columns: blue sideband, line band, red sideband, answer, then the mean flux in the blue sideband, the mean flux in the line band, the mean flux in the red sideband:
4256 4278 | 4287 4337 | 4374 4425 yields 1.5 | 32.3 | 31.2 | 31.9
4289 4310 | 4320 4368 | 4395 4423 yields 1.8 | 31.3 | 30.4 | 31.9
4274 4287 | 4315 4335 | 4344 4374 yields 0.5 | 32.4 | 31.4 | 32.1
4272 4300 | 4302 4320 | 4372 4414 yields 0.0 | 31.8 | 31.8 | 31.9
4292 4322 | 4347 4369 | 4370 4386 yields -0.7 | 31.4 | 32.4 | 31.4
